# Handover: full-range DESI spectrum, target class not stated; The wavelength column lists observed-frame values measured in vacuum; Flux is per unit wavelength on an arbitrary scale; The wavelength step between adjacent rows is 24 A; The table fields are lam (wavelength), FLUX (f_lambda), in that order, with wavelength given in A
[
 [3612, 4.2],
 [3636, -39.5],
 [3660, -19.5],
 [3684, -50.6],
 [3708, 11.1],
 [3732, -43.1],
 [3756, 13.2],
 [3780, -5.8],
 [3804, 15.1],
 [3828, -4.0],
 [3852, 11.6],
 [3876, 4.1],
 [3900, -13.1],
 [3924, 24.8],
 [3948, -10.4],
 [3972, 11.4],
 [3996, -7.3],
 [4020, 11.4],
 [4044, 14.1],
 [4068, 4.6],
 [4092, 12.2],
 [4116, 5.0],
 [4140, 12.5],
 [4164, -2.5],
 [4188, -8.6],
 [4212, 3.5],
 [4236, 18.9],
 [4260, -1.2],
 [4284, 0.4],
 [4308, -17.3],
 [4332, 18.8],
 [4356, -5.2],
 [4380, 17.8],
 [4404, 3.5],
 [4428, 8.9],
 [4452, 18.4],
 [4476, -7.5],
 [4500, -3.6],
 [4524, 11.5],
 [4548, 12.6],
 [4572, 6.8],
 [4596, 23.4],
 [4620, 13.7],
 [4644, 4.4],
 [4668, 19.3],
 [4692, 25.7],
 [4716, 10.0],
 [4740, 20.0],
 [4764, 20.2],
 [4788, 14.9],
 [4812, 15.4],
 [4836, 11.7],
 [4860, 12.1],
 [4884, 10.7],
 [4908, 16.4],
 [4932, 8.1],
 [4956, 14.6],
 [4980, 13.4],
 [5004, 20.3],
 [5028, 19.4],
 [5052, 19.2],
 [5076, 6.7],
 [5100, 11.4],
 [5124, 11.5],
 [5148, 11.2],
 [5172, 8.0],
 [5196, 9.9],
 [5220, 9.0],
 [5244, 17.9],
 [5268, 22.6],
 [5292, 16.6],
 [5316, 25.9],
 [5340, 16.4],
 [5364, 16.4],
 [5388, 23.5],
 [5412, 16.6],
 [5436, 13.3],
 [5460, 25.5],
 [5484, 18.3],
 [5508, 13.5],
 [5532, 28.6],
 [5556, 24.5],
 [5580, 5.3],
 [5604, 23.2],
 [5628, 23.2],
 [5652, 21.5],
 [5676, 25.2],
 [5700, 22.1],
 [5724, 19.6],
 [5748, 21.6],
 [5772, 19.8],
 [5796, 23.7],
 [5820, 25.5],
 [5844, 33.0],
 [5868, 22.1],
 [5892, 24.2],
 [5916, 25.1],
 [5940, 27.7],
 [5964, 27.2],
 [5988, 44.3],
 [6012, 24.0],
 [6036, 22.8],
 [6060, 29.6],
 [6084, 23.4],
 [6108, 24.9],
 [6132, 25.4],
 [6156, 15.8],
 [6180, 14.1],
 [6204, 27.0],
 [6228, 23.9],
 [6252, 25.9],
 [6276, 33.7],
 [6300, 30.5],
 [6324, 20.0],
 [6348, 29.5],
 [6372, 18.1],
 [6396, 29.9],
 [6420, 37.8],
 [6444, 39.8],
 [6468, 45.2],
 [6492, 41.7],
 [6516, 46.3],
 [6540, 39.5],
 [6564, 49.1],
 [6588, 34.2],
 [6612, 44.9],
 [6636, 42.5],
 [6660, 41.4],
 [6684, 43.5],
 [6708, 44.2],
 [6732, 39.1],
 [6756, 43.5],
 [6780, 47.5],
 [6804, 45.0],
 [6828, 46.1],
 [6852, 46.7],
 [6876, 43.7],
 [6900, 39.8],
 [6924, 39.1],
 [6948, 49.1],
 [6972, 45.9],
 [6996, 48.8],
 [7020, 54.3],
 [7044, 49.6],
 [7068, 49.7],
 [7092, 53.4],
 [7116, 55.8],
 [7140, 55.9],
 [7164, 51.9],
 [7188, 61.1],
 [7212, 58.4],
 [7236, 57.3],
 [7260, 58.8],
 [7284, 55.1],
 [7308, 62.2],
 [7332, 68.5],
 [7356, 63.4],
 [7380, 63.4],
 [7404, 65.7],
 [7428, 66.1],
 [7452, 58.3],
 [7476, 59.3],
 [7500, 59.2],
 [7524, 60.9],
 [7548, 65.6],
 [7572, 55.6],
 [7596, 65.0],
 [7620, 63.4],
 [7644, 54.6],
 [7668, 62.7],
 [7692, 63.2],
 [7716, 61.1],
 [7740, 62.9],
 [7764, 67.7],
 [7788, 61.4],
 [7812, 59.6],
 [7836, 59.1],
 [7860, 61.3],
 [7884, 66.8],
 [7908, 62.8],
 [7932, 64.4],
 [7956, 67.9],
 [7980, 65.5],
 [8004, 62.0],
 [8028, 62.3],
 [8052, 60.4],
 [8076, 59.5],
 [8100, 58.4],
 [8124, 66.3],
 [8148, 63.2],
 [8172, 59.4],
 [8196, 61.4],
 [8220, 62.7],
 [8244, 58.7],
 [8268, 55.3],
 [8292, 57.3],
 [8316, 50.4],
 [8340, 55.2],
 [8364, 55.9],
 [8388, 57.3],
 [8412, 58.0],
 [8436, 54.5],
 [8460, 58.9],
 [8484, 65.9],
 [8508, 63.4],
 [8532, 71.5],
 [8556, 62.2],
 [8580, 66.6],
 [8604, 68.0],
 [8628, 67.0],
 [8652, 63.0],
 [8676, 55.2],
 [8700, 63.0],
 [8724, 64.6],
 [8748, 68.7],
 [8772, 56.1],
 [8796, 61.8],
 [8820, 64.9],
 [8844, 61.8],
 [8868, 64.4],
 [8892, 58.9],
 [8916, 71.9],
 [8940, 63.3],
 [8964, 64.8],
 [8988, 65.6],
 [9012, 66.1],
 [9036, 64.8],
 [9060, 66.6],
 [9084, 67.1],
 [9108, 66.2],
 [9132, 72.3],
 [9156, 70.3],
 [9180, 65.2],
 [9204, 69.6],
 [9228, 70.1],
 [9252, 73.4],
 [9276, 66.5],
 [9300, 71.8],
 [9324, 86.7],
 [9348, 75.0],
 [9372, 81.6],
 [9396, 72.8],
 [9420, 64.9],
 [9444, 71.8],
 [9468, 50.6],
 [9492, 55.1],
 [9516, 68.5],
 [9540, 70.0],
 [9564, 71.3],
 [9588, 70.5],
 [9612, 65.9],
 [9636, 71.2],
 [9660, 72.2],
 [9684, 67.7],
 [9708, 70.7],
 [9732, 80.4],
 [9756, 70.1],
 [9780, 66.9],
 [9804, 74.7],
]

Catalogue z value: 0.607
